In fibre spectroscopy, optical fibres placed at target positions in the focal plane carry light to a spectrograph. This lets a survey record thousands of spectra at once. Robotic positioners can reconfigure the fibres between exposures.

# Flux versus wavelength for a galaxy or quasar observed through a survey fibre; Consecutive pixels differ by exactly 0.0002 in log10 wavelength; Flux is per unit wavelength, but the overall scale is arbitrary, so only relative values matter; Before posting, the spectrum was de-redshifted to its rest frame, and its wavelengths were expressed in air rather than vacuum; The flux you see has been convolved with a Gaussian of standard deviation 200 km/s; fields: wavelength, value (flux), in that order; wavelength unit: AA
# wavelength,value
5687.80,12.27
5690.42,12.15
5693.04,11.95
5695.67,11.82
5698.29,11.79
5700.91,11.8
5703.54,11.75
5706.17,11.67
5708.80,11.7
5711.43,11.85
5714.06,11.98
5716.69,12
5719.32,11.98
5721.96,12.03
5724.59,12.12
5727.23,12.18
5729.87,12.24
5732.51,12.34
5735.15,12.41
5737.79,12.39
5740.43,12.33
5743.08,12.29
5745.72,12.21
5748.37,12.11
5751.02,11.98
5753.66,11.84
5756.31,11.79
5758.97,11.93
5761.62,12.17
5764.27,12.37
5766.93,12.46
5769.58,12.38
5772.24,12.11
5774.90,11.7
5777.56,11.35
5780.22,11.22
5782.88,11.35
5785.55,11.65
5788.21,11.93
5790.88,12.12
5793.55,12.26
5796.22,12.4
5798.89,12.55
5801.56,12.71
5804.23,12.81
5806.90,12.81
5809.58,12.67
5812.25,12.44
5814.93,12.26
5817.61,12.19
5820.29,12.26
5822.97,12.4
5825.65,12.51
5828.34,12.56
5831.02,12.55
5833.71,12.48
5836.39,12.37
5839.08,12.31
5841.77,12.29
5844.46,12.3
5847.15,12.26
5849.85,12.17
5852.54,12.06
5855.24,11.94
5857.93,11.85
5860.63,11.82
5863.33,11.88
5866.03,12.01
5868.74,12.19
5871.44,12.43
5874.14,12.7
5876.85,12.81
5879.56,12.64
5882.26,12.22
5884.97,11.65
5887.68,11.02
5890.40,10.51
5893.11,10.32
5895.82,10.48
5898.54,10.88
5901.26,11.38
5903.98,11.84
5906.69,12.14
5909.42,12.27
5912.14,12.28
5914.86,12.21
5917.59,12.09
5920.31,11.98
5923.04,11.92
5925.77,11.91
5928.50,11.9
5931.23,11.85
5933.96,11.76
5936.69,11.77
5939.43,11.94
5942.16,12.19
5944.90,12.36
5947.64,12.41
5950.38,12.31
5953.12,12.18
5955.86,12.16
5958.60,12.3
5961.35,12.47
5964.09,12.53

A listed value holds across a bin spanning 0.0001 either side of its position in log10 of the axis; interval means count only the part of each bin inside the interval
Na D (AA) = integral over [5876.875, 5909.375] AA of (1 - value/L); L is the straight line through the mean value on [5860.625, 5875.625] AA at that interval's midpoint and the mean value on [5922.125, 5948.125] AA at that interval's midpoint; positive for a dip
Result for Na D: 1.8 AA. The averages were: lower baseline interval 12.2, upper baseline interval 12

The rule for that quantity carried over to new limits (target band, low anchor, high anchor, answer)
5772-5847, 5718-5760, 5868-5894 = -1.5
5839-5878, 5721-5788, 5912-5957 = -0.5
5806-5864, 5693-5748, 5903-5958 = -1.1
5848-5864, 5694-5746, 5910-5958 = 0.1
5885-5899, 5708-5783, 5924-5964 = 1.6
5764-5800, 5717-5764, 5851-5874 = 0.4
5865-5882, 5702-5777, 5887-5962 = -0.8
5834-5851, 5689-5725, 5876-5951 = -0.7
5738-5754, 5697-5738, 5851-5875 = -0.2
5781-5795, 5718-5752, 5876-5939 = 0.2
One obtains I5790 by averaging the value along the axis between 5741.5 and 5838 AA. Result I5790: 12.2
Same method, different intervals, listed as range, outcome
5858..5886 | 12.2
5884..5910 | 11.2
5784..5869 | 12.3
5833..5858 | 12.2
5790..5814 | 12.5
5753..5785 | 11.9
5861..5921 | 11.8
